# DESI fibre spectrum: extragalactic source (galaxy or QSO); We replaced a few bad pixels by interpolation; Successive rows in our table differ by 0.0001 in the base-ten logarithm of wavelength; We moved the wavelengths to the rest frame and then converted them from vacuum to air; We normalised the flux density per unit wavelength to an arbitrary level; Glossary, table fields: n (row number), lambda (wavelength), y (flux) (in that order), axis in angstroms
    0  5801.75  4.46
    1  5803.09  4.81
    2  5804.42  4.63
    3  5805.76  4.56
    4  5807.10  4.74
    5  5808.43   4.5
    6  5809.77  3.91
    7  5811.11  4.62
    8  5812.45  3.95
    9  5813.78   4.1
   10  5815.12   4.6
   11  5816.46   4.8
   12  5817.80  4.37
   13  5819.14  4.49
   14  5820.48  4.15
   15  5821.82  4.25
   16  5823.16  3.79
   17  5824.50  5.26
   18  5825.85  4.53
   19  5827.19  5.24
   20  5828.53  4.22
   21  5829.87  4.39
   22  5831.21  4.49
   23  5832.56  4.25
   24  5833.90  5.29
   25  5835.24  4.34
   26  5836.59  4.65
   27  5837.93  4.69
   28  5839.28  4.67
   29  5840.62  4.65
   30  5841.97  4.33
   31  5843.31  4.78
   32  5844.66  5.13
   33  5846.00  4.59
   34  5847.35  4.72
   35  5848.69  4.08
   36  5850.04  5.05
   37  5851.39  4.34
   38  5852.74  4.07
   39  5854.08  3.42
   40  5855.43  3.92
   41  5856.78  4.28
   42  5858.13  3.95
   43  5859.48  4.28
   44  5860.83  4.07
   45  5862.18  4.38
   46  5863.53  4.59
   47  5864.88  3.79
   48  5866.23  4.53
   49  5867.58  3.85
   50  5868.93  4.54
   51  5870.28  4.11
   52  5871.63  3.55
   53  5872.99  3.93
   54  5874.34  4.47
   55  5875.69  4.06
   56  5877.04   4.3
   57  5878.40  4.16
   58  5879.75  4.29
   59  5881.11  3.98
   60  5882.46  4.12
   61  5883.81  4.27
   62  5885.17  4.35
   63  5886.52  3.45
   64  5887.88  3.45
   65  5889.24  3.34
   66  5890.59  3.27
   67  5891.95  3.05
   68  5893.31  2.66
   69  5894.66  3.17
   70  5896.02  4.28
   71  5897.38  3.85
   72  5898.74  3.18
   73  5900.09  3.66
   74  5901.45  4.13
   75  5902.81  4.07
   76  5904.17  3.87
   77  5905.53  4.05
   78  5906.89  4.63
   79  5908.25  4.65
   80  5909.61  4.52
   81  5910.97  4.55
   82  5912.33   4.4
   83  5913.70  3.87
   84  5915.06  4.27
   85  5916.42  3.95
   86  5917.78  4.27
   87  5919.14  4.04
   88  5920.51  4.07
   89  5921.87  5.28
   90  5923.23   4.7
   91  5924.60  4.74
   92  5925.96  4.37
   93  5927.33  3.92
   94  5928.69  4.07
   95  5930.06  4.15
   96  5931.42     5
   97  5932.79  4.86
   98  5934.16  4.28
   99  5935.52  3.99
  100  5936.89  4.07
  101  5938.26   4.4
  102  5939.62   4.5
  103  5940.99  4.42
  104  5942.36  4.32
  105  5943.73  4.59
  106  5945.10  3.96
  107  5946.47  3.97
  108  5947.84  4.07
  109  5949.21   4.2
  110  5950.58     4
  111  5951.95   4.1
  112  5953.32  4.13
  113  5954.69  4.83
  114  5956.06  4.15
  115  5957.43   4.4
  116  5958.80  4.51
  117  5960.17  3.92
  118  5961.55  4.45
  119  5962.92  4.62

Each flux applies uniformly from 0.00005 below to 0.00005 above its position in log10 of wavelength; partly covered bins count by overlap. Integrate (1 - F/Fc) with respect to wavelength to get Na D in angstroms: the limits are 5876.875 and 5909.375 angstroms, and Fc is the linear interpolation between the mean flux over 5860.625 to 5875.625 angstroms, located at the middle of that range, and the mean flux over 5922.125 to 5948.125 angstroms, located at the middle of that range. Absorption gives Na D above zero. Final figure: 3.0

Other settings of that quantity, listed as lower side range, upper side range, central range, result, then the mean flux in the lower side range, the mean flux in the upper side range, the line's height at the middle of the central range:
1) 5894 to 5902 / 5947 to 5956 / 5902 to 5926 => -3.04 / 3.71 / 4.21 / 3.86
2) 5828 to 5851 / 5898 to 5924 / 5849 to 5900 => 5.41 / 4.61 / 4.22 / 4.42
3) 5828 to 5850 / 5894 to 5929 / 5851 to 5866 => 1.26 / 4.6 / 4.18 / 4.48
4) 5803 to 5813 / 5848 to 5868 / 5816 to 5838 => -0.95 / 4.45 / 4.18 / 4.35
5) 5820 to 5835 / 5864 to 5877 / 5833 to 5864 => -0.82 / 4.53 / 4.11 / 4.33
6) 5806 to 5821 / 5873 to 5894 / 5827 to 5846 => -1.95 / 4.39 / 3.82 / 4.2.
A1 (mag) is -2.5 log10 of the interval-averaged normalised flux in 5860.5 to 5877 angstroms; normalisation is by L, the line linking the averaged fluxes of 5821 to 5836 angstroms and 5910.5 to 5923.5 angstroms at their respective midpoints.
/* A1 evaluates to 0.07 mag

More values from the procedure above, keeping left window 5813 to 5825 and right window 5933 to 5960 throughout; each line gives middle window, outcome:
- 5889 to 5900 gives 0.270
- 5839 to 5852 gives -0.062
